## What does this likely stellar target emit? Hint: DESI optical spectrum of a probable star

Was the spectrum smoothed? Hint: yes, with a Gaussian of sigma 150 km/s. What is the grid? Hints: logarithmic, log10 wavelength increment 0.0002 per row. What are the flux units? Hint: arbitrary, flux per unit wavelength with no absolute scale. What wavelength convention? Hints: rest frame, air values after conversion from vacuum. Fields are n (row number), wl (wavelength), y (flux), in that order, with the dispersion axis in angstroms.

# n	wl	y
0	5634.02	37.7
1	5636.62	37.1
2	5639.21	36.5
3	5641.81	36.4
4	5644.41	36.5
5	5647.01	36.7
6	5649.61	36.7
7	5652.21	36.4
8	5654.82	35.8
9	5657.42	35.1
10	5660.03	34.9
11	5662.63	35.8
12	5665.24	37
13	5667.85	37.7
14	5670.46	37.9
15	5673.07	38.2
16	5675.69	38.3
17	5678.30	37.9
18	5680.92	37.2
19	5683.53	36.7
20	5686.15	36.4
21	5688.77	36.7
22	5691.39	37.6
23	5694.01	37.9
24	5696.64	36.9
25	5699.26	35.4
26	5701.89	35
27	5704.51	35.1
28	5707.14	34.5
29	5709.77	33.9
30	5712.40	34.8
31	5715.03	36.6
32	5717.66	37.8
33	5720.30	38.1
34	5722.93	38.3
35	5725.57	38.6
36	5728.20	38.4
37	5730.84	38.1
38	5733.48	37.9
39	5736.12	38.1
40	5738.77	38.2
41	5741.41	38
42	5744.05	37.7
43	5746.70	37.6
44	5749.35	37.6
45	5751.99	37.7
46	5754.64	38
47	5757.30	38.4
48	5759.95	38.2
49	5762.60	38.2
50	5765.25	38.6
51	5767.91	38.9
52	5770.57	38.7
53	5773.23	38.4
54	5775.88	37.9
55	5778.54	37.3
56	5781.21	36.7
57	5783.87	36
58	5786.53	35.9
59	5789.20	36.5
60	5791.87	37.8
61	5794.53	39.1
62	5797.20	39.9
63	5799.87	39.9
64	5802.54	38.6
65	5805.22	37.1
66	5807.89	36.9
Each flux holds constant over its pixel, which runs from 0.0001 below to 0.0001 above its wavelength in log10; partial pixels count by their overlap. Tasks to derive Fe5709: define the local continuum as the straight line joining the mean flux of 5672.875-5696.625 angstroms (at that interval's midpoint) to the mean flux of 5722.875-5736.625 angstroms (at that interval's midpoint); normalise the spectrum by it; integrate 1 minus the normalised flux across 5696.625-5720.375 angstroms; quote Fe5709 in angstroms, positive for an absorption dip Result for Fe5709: 1.38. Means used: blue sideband 37.4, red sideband 38.2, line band 35.6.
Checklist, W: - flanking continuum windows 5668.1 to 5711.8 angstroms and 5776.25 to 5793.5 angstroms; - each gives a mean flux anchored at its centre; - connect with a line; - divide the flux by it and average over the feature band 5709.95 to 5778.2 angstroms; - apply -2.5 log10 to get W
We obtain -0.034 mag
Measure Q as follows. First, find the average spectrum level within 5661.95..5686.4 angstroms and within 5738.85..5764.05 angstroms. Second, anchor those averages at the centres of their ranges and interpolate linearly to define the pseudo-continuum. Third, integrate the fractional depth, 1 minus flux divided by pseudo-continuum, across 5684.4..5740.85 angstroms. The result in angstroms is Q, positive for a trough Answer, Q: 1.2 angstroms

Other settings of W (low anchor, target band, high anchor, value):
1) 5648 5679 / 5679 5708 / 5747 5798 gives 0.02 mag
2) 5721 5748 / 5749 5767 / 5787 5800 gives 0.00 mag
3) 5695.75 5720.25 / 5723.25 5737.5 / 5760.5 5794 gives -0.06 mag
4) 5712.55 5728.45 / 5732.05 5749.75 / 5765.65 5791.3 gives -0.01 mag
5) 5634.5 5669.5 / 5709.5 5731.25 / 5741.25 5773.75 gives 0.01 mag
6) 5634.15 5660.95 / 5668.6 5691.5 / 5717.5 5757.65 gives -0.02 mag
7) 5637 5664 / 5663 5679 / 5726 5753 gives -0.03 mag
